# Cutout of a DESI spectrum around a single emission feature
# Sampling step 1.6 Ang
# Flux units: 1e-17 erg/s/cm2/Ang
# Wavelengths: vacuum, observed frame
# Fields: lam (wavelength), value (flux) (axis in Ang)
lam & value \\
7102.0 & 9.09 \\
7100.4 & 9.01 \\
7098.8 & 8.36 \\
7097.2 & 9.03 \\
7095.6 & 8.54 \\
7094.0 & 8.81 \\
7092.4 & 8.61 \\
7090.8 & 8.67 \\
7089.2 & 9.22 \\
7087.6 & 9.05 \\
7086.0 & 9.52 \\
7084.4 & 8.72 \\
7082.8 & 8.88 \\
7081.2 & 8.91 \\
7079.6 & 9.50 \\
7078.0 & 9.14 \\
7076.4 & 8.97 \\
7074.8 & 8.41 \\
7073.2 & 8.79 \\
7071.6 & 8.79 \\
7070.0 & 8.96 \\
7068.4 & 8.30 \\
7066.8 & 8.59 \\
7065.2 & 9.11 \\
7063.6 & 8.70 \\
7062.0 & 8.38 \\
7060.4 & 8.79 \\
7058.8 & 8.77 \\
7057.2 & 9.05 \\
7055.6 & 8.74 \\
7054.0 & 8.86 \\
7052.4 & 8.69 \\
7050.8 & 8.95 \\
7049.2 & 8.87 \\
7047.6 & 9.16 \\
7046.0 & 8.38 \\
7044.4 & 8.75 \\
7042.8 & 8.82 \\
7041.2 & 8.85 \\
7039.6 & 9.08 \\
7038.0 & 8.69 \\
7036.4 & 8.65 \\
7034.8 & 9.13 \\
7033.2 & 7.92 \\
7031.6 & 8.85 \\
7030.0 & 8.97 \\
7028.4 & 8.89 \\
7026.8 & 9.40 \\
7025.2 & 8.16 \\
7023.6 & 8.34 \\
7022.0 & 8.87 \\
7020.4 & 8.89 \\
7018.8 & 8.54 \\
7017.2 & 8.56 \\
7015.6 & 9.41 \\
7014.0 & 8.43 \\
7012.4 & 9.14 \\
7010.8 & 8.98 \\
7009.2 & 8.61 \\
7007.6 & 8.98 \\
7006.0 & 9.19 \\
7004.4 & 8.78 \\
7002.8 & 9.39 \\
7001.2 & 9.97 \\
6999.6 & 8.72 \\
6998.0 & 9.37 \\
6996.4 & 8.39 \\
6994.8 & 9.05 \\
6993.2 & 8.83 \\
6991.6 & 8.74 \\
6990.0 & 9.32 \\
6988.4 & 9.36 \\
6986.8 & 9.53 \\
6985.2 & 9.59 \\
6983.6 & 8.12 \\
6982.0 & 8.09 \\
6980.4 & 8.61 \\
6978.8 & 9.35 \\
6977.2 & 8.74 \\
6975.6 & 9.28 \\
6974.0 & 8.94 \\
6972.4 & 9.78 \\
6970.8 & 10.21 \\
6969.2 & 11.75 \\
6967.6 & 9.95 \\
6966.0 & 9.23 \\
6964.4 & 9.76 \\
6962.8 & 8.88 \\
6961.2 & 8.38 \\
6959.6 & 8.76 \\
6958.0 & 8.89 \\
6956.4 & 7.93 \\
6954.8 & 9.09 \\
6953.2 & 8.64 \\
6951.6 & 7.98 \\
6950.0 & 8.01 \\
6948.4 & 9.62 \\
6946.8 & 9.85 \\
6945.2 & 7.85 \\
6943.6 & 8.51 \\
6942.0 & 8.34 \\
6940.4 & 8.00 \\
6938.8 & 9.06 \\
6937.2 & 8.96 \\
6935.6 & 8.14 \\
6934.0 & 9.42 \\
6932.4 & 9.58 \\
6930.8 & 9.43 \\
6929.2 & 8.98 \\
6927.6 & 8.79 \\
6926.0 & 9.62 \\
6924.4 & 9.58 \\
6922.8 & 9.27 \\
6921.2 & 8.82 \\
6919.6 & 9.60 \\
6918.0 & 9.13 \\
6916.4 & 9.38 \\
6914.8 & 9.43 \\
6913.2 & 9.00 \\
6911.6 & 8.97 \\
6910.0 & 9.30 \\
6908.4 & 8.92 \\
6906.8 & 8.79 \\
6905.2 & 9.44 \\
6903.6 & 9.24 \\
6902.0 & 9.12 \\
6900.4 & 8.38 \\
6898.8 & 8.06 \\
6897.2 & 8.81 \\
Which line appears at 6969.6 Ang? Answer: [N II] 6583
